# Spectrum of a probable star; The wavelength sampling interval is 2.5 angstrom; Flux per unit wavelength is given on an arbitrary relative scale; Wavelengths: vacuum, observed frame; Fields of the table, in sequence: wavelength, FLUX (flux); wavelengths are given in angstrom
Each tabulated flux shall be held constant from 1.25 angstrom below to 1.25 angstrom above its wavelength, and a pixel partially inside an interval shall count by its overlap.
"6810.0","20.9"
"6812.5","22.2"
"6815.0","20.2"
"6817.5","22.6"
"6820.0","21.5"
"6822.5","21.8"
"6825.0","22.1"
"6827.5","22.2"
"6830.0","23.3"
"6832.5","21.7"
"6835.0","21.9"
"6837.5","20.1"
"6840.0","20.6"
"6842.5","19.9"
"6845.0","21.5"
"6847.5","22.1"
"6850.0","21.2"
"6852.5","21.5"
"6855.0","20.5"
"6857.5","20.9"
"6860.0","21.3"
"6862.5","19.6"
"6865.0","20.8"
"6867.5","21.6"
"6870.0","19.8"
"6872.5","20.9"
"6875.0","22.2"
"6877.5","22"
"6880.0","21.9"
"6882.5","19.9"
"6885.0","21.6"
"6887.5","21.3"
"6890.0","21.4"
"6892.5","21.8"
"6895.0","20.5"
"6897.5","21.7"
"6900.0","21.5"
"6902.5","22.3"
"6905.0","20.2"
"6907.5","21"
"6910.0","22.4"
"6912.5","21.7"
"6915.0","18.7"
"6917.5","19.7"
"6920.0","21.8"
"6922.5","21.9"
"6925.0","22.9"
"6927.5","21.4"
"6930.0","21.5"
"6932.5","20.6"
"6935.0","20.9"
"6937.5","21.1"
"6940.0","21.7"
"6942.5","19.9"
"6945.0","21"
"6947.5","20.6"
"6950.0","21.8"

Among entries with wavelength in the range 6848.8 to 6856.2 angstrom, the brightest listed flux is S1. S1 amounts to 21.5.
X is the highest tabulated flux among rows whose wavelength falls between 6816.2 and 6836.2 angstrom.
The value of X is 23.3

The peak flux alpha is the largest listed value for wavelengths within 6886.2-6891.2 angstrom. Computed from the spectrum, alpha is 21.4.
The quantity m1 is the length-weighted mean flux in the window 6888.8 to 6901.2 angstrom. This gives 21.4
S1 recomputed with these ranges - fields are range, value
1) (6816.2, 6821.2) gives 22.6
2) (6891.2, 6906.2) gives 22.3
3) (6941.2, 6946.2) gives 21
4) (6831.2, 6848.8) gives 22.1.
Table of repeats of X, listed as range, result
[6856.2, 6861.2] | 21.3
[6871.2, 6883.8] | 22.2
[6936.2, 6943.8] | 21.7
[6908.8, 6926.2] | 22.9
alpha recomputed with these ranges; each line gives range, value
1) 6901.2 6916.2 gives 22.4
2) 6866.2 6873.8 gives 21.6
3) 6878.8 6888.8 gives 21.9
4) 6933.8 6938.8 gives 21.1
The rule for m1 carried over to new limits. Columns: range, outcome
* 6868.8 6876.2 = 21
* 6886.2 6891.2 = 21.4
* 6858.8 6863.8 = 20.4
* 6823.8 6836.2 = 22.2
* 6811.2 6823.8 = 21.7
